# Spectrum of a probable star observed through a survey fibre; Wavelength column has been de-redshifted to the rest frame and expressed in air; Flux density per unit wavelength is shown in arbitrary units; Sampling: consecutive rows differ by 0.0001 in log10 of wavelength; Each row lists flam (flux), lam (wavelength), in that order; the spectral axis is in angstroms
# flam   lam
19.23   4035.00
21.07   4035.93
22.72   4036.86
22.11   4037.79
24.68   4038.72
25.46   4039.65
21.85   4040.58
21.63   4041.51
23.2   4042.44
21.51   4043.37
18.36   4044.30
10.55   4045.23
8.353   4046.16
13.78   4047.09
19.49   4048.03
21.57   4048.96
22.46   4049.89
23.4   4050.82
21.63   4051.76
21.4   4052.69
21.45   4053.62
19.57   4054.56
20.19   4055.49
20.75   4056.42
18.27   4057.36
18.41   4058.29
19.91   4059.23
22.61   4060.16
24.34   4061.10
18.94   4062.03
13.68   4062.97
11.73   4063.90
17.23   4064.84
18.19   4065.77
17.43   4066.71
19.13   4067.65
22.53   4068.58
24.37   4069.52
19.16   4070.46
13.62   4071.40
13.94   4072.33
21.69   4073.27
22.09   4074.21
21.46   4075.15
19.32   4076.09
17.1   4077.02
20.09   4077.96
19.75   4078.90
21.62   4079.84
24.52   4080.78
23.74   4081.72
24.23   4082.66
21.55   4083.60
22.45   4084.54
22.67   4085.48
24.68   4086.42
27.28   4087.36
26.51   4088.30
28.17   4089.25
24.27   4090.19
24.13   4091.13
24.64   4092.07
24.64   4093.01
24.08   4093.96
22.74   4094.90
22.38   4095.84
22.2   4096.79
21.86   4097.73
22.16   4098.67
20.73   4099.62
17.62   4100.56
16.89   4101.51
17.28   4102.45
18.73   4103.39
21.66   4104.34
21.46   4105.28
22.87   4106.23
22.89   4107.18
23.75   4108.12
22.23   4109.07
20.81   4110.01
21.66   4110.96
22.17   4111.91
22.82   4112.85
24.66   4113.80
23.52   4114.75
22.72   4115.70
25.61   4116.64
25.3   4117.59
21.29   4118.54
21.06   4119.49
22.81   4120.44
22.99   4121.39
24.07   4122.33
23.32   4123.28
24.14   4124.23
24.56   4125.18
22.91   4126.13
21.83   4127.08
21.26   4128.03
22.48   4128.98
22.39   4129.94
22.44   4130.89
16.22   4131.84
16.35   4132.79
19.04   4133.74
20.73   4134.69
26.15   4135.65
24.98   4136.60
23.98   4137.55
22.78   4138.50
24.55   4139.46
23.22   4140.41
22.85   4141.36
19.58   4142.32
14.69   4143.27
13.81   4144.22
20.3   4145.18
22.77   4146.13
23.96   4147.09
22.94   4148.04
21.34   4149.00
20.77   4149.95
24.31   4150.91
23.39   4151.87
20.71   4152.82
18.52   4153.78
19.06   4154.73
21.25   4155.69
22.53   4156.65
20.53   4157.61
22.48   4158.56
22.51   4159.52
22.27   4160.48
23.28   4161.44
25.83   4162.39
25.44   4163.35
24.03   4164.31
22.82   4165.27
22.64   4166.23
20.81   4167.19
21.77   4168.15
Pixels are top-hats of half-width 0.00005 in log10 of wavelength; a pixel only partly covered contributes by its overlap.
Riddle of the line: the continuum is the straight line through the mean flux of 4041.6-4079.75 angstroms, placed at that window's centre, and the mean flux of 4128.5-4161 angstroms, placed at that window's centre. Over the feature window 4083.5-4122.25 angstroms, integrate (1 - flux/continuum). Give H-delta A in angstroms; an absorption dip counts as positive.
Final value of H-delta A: -4.7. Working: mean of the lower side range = 19.1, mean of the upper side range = 21.3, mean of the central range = 22.7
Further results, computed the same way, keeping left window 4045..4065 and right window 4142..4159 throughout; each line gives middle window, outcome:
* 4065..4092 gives -3.34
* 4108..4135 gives -2.84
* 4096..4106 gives -0.25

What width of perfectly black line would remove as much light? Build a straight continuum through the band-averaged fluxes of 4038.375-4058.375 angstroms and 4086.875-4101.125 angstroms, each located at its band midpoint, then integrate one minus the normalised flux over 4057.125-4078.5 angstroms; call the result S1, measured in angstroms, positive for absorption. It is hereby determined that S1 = 2.5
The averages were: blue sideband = 19.9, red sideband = 23.5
